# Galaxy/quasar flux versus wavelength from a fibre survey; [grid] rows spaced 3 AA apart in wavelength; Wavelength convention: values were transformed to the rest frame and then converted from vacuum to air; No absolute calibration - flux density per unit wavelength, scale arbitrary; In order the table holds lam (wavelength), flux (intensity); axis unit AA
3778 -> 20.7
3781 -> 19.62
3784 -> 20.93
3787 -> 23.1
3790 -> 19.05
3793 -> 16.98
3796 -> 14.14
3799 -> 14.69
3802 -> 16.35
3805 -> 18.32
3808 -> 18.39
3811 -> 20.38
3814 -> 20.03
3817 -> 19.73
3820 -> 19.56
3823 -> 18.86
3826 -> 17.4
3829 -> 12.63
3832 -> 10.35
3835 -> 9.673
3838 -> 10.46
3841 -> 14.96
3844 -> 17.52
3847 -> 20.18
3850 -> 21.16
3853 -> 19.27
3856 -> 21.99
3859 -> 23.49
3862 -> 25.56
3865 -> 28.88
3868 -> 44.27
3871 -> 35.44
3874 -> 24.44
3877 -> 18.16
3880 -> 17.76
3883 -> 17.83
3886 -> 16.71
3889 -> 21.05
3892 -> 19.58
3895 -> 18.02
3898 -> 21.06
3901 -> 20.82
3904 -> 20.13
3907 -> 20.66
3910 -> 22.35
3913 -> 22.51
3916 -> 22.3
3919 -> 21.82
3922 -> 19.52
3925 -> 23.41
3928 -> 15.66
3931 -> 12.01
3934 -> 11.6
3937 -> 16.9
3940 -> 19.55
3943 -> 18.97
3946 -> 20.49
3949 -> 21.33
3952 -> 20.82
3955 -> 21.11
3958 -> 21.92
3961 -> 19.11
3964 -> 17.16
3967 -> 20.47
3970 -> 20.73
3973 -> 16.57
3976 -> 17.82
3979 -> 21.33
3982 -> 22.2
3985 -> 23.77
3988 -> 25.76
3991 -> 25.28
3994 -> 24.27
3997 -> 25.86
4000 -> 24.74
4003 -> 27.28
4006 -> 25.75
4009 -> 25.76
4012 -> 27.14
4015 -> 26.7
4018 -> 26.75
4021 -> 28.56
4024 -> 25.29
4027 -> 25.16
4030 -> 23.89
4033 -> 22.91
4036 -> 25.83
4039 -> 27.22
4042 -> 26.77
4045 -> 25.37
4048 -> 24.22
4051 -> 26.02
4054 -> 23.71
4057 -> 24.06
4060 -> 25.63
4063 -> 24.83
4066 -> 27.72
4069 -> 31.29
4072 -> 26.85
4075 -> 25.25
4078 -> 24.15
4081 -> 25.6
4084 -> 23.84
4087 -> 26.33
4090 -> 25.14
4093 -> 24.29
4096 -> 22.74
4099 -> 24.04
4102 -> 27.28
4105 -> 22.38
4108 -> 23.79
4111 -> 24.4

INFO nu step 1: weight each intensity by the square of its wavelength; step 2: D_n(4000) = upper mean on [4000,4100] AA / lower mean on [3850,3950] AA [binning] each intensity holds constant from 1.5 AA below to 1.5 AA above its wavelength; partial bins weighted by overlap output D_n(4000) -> 1.3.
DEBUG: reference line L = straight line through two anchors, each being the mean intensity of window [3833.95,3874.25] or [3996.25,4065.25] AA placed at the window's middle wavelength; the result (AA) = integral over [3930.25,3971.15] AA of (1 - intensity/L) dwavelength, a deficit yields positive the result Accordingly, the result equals 9.3 AA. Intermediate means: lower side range 22.8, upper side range 25.6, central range 18.8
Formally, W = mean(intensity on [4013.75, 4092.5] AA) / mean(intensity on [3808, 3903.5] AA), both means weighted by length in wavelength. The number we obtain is 1.27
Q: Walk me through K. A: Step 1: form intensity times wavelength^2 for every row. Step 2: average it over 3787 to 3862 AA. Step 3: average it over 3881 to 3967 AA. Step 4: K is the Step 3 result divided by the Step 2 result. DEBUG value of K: 1.2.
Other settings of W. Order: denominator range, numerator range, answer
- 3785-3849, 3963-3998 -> 1.29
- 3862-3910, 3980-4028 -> 1.11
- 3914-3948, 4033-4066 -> 1.37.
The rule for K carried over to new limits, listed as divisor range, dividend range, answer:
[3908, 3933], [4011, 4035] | 1.37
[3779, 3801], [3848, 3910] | 1.30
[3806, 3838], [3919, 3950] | 1.17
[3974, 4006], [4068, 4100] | 1.11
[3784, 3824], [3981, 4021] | 1.53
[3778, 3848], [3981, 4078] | 1.67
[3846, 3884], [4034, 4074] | 1.16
